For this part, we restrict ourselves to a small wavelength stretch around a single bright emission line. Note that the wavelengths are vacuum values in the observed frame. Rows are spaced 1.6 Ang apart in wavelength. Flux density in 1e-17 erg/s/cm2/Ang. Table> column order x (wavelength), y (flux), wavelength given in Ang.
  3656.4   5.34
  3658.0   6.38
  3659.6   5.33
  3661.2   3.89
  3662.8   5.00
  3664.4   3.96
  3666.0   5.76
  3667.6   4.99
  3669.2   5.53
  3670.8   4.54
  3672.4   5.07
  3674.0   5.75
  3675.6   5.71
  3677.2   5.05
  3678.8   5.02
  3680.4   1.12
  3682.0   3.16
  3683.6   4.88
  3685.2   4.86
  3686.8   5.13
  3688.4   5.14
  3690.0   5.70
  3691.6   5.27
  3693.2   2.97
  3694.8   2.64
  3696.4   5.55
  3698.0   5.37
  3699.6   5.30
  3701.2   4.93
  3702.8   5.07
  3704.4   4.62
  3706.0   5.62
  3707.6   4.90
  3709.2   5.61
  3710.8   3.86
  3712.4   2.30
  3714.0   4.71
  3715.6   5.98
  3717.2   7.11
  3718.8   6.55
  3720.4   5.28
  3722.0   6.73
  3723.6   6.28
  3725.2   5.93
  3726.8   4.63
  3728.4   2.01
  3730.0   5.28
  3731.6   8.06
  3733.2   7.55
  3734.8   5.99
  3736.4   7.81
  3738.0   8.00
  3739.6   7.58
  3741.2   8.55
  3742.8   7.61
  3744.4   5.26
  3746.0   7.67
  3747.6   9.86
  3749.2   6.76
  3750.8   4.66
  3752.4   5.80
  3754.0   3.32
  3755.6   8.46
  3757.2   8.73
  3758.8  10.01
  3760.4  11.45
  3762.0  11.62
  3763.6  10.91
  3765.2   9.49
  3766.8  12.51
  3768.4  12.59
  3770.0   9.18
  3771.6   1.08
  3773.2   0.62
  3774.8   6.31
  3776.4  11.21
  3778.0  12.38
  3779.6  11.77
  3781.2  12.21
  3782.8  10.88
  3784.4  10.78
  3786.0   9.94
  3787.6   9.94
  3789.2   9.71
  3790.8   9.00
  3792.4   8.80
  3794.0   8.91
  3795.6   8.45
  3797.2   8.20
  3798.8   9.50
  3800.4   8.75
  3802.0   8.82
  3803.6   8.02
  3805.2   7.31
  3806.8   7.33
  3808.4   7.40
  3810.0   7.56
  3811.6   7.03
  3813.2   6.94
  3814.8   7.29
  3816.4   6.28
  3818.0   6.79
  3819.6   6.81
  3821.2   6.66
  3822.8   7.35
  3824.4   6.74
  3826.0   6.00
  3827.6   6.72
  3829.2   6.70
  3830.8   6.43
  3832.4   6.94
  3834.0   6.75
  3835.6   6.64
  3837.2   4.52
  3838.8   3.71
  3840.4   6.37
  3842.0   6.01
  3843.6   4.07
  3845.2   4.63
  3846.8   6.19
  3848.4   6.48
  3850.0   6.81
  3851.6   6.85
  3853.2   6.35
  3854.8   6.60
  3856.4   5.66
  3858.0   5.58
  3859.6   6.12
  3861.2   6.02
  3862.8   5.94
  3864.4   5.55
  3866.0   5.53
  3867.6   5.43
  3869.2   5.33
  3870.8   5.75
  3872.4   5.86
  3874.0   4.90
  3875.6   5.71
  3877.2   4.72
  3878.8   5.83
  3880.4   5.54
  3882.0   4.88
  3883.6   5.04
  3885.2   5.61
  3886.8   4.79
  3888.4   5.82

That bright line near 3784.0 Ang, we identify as Lyman alpha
